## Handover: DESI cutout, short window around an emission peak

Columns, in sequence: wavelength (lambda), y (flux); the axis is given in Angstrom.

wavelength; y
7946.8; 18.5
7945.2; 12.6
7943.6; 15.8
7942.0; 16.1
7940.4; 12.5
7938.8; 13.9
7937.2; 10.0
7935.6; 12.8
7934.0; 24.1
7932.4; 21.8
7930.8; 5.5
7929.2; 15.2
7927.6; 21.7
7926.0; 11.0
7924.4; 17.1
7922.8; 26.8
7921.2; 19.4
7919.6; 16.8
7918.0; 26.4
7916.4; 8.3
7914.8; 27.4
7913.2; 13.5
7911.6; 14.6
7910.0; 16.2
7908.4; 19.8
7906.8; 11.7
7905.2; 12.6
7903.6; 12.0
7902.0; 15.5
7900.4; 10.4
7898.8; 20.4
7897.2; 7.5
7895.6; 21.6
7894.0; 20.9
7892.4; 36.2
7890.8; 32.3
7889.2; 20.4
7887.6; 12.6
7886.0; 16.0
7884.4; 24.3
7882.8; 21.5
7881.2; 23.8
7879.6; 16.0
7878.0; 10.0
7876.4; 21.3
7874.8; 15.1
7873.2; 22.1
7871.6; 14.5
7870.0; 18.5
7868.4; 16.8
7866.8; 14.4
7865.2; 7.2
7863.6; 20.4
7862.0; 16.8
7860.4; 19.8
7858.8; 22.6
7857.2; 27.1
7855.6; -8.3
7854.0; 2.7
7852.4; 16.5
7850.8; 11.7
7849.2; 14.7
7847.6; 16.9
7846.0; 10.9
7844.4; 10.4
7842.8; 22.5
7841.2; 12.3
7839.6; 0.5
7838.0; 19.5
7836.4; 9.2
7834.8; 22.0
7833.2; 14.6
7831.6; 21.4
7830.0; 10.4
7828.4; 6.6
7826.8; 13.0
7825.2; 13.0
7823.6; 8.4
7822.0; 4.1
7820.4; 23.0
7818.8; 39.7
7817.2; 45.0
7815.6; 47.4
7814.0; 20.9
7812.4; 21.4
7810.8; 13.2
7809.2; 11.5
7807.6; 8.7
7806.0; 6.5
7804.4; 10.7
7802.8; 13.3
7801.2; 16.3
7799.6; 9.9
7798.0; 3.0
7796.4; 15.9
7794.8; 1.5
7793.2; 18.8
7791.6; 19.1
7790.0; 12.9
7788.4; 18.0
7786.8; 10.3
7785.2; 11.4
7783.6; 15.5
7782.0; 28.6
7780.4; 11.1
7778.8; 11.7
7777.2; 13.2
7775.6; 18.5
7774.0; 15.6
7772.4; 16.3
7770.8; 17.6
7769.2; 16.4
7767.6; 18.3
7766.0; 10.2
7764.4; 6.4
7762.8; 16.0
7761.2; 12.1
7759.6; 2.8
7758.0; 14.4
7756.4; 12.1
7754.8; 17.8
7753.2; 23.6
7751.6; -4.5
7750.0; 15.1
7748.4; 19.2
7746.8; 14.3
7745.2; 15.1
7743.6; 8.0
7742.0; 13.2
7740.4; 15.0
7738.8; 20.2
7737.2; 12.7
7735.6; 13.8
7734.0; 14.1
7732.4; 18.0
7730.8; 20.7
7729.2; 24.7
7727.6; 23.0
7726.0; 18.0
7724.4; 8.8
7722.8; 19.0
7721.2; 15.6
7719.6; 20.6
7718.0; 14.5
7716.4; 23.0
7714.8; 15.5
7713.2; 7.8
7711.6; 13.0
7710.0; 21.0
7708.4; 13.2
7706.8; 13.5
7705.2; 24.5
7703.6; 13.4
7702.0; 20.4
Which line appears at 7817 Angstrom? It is H-gamma 4340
